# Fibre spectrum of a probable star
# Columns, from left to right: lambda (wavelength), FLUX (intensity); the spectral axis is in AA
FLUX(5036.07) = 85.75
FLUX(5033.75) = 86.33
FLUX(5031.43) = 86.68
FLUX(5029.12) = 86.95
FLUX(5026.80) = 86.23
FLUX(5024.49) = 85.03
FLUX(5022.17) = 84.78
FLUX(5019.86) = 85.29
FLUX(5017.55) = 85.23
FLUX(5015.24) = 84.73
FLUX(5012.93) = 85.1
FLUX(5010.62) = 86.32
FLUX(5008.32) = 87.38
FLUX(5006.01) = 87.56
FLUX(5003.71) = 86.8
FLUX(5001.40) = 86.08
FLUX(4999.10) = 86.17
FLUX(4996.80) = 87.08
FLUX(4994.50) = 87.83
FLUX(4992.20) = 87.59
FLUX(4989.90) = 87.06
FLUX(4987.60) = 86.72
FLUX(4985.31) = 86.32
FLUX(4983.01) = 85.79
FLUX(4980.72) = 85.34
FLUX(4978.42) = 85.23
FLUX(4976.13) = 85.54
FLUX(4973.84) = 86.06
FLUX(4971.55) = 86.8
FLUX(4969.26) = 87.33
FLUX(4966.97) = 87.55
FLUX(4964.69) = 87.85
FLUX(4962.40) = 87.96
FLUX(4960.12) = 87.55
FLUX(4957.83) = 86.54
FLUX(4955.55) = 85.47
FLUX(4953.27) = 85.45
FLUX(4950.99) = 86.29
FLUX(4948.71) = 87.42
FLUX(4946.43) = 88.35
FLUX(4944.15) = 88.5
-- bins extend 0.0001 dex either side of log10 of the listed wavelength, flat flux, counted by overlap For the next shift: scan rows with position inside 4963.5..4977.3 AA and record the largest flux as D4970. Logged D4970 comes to 87.85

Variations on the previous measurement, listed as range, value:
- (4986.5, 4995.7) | 87.83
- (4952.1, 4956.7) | 85.47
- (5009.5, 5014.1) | 86.32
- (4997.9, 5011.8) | 87.56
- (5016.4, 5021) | 85.29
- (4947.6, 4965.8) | 87.96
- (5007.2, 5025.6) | 87.38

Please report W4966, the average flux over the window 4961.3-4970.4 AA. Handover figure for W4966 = 87.7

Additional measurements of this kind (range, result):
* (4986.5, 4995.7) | 87.3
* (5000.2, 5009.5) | 87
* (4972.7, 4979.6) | 85.6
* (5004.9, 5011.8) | 87.1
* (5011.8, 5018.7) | 85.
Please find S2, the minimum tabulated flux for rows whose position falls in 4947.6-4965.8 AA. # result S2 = 85.45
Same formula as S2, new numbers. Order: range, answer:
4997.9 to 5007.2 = 86.08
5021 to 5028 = 84.78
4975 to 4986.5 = 85.23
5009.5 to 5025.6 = 84.73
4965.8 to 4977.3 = 85.54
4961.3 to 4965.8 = 87.85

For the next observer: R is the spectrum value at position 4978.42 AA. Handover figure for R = 85.23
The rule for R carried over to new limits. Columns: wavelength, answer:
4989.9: 87.06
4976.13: 85.54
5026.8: 86.23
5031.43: 86.68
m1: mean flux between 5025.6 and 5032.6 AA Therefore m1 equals 86.7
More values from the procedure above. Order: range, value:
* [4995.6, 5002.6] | 86.4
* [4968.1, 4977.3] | 86.4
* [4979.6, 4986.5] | 85.9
